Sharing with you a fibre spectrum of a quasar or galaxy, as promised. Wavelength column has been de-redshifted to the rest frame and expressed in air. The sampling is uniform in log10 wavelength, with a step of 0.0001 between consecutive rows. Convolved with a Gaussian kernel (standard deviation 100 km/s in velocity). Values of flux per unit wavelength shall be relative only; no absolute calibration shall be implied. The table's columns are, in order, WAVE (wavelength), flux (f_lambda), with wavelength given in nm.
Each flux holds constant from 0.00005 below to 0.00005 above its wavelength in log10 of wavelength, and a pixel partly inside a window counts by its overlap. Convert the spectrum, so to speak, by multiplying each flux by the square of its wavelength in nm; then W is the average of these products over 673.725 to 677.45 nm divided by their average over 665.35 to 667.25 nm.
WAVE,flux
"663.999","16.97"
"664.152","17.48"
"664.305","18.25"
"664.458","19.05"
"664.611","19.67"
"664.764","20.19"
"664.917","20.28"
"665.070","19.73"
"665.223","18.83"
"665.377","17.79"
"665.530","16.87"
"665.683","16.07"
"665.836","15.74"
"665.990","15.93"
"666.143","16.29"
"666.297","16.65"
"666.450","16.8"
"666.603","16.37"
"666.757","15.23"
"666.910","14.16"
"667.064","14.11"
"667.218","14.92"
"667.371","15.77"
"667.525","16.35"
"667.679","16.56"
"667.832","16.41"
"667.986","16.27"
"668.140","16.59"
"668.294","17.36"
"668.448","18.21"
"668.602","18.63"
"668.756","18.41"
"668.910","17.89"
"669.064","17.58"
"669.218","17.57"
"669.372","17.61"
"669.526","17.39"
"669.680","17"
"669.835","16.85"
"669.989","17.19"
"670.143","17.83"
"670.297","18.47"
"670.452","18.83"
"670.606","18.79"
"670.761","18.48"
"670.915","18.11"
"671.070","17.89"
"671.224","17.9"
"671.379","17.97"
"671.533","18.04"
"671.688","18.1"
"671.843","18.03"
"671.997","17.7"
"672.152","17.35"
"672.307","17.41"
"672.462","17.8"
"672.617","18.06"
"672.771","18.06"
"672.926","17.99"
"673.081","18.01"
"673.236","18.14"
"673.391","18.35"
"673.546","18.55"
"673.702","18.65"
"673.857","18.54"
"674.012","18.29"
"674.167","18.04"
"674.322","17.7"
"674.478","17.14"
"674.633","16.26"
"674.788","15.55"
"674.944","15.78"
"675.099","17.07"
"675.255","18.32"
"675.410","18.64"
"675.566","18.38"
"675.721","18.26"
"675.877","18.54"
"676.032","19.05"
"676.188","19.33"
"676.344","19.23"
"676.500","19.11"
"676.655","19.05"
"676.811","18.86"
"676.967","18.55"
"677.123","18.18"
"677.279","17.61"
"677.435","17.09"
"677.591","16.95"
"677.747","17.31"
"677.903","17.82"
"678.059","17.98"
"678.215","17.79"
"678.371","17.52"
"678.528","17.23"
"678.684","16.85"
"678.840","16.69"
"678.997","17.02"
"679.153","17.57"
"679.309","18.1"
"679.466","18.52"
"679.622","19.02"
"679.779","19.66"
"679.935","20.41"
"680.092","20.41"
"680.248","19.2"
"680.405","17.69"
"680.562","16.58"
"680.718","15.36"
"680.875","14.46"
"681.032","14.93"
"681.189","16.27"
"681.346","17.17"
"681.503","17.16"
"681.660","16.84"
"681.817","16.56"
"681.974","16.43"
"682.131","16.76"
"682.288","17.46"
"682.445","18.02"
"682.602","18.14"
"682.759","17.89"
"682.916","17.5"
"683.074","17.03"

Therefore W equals 1.2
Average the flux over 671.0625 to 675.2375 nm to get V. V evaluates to 17.7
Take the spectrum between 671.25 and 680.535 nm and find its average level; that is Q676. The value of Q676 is 18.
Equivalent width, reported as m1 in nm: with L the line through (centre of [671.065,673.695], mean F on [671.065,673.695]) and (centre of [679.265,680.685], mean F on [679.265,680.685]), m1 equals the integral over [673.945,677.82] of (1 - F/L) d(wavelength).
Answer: 0.09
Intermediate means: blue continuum 18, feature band 17.9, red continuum 18.8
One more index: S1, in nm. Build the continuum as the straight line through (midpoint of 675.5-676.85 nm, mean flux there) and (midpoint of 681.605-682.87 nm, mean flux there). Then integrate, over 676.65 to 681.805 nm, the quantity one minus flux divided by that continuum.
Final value 0.14 nm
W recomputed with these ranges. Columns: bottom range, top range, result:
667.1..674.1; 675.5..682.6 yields 1.03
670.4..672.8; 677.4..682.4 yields 0.99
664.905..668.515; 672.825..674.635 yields 1.11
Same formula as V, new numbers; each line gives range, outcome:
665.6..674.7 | 17.3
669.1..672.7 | 17.8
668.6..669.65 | 17.8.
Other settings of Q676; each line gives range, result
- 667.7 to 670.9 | 17.7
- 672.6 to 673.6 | 18.2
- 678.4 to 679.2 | 17.1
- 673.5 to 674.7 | 17.9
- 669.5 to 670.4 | 17.5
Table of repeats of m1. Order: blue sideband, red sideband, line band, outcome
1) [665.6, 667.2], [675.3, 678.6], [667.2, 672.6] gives -0.33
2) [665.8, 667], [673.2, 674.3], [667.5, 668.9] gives -0.07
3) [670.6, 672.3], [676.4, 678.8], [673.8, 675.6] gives 0.05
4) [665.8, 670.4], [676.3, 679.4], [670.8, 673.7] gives -0.13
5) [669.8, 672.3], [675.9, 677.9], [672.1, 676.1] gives 0.07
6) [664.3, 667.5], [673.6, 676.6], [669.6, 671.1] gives -0.04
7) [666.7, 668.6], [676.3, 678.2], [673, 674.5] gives -0.07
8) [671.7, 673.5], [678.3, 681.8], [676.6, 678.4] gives -0.03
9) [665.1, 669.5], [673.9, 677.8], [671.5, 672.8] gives -0.03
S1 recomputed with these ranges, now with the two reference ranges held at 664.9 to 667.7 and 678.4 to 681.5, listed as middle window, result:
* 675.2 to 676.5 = -0.117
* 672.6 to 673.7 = -0.078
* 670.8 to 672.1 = -0.085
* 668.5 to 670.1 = -0.089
